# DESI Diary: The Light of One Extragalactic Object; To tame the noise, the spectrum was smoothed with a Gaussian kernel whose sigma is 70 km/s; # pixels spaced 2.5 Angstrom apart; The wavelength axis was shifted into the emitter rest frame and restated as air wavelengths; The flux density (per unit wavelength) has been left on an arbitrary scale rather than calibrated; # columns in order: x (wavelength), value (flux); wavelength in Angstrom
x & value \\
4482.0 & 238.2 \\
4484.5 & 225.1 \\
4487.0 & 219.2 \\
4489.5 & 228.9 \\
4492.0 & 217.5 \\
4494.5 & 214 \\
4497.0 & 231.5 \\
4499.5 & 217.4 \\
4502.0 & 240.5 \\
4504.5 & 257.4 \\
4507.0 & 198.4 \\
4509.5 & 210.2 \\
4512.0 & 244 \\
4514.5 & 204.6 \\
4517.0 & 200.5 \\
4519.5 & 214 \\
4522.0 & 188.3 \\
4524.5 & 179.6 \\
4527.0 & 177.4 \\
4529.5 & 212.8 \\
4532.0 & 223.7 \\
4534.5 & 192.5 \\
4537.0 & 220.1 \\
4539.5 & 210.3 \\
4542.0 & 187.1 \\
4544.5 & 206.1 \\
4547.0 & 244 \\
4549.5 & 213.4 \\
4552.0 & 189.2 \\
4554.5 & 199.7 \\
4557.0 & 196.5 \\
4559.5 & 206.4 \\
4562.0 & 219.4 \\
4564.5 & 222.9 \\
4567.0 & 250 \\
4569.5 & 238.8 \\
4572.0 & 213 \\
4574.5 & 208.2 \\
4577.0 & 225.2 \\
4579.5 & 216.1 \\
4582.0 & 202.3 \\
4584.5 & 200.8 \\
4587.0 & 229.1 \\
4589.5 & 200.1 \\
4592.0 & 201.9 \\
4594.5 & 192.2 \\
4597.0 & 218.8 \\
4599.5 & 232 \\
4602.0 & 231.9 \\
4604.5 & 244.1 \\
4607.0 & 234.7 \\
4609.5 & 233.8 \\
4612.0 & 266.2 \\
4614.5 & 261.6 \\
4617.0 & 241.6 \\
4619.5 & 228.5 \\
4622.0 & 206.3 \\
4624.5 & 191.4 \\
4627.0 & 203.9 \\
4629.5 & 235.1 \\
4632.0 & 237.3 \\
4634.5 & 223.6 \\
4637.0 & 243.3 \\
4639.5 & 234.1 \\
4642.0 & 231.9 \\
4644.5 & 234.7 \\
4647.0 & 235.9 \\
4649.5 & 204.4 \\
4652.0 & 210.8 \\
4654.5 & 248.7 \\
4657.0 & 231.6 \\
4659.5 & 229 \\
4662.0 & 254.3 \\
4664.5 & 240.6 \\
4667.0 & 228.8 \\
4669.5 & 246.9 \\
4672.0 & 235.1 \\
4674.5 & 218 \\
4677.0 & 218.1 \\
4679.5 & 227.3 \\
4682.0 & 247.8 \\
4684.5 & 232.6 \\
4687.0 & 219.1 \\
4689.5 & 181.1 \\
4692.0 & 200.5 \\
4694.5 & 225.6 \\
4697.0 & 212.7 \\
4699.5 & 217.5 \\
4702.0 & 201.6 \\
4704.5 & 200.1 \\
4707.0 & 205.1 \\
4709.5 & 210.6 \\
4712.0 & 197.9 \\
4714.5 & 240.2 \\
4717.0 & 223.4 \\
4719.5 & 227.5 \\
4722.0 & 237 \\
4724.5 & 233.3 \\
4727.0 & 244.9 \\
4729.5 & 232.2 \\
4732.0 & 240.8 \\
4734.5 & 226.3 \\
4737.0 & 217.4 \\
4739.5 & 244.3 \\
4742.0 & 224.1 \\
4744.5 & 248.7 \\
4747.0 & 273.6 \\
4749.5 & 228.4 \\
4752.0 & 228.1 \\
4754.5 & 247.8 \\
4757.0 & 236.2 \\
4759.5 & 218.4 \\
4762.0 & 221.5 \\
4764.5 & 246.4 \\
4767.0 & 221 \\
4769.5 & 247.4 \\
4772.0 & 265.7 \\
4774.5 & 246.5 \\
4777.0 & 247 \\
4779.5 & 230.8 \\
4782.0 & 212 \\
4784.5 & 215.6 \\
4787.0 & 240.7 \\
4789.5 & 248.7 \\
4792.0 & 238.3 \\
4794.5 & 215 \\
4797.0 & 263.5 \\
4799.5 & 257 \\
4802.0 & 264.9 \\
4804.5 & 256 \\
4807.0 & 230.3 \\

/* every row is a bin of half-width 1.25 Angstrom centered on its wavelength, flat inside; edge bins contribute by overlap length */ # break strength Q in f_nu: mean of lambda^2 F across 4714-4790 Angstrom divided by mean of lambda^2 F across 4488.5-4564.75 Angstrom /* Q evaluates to 1.23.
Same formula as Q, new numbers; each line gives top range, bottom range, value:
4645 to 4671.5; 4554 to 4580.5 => 1.11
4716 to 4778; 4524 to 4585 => 1.22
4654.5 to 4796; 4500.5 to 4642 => 1.13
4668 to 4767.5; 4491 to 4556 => 1.17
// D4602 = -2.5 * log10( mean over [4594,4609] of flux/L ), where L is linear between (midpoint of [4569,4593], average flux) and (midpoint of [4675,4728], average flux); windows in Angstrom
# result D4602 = -0.07 mag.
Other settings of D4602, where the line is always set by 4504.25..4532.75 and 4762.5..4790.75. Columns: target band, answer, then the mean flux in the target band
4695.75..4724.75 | 0.065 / 217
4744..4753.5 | -0.045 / 244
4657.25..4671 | -0.069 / 239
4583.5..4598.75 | 0.040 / 208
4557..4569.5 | -0.053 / 223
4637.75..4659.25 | -0.032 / 229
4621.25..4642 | -0.010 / 223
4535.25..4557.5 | 0.017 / 207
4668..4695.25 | 0.018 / 223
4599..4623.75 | -0.091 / 237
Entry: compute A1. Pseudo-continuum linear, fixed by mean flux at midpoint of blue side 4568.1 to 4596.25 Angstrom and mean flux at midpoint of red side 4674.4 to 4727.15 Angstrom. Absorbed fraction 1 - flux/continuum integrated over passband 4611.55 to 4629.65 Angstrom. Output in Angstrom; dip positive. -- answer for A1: -1.1 Angstrom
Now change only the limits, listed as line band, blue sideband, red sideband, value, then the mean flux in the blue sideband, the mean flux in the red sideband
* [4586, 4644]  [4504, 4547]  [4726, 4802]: -2.1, 208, 238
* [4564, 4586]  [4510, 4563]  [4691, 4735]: -1.1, 206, 221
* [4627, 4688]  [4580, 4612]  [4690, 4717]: -4.7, 220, 211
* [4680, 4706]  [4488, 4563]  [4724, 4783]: 1.8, 212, 237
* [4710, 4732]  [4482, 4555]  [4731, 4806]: 0.4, 213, 239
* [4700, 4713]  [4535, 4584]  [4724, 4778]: 1.6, 214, 238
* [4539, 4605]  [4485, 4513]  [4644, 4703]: 3.1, 225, 225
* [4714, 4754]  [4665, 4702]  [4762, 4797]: -1.0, 222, 237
